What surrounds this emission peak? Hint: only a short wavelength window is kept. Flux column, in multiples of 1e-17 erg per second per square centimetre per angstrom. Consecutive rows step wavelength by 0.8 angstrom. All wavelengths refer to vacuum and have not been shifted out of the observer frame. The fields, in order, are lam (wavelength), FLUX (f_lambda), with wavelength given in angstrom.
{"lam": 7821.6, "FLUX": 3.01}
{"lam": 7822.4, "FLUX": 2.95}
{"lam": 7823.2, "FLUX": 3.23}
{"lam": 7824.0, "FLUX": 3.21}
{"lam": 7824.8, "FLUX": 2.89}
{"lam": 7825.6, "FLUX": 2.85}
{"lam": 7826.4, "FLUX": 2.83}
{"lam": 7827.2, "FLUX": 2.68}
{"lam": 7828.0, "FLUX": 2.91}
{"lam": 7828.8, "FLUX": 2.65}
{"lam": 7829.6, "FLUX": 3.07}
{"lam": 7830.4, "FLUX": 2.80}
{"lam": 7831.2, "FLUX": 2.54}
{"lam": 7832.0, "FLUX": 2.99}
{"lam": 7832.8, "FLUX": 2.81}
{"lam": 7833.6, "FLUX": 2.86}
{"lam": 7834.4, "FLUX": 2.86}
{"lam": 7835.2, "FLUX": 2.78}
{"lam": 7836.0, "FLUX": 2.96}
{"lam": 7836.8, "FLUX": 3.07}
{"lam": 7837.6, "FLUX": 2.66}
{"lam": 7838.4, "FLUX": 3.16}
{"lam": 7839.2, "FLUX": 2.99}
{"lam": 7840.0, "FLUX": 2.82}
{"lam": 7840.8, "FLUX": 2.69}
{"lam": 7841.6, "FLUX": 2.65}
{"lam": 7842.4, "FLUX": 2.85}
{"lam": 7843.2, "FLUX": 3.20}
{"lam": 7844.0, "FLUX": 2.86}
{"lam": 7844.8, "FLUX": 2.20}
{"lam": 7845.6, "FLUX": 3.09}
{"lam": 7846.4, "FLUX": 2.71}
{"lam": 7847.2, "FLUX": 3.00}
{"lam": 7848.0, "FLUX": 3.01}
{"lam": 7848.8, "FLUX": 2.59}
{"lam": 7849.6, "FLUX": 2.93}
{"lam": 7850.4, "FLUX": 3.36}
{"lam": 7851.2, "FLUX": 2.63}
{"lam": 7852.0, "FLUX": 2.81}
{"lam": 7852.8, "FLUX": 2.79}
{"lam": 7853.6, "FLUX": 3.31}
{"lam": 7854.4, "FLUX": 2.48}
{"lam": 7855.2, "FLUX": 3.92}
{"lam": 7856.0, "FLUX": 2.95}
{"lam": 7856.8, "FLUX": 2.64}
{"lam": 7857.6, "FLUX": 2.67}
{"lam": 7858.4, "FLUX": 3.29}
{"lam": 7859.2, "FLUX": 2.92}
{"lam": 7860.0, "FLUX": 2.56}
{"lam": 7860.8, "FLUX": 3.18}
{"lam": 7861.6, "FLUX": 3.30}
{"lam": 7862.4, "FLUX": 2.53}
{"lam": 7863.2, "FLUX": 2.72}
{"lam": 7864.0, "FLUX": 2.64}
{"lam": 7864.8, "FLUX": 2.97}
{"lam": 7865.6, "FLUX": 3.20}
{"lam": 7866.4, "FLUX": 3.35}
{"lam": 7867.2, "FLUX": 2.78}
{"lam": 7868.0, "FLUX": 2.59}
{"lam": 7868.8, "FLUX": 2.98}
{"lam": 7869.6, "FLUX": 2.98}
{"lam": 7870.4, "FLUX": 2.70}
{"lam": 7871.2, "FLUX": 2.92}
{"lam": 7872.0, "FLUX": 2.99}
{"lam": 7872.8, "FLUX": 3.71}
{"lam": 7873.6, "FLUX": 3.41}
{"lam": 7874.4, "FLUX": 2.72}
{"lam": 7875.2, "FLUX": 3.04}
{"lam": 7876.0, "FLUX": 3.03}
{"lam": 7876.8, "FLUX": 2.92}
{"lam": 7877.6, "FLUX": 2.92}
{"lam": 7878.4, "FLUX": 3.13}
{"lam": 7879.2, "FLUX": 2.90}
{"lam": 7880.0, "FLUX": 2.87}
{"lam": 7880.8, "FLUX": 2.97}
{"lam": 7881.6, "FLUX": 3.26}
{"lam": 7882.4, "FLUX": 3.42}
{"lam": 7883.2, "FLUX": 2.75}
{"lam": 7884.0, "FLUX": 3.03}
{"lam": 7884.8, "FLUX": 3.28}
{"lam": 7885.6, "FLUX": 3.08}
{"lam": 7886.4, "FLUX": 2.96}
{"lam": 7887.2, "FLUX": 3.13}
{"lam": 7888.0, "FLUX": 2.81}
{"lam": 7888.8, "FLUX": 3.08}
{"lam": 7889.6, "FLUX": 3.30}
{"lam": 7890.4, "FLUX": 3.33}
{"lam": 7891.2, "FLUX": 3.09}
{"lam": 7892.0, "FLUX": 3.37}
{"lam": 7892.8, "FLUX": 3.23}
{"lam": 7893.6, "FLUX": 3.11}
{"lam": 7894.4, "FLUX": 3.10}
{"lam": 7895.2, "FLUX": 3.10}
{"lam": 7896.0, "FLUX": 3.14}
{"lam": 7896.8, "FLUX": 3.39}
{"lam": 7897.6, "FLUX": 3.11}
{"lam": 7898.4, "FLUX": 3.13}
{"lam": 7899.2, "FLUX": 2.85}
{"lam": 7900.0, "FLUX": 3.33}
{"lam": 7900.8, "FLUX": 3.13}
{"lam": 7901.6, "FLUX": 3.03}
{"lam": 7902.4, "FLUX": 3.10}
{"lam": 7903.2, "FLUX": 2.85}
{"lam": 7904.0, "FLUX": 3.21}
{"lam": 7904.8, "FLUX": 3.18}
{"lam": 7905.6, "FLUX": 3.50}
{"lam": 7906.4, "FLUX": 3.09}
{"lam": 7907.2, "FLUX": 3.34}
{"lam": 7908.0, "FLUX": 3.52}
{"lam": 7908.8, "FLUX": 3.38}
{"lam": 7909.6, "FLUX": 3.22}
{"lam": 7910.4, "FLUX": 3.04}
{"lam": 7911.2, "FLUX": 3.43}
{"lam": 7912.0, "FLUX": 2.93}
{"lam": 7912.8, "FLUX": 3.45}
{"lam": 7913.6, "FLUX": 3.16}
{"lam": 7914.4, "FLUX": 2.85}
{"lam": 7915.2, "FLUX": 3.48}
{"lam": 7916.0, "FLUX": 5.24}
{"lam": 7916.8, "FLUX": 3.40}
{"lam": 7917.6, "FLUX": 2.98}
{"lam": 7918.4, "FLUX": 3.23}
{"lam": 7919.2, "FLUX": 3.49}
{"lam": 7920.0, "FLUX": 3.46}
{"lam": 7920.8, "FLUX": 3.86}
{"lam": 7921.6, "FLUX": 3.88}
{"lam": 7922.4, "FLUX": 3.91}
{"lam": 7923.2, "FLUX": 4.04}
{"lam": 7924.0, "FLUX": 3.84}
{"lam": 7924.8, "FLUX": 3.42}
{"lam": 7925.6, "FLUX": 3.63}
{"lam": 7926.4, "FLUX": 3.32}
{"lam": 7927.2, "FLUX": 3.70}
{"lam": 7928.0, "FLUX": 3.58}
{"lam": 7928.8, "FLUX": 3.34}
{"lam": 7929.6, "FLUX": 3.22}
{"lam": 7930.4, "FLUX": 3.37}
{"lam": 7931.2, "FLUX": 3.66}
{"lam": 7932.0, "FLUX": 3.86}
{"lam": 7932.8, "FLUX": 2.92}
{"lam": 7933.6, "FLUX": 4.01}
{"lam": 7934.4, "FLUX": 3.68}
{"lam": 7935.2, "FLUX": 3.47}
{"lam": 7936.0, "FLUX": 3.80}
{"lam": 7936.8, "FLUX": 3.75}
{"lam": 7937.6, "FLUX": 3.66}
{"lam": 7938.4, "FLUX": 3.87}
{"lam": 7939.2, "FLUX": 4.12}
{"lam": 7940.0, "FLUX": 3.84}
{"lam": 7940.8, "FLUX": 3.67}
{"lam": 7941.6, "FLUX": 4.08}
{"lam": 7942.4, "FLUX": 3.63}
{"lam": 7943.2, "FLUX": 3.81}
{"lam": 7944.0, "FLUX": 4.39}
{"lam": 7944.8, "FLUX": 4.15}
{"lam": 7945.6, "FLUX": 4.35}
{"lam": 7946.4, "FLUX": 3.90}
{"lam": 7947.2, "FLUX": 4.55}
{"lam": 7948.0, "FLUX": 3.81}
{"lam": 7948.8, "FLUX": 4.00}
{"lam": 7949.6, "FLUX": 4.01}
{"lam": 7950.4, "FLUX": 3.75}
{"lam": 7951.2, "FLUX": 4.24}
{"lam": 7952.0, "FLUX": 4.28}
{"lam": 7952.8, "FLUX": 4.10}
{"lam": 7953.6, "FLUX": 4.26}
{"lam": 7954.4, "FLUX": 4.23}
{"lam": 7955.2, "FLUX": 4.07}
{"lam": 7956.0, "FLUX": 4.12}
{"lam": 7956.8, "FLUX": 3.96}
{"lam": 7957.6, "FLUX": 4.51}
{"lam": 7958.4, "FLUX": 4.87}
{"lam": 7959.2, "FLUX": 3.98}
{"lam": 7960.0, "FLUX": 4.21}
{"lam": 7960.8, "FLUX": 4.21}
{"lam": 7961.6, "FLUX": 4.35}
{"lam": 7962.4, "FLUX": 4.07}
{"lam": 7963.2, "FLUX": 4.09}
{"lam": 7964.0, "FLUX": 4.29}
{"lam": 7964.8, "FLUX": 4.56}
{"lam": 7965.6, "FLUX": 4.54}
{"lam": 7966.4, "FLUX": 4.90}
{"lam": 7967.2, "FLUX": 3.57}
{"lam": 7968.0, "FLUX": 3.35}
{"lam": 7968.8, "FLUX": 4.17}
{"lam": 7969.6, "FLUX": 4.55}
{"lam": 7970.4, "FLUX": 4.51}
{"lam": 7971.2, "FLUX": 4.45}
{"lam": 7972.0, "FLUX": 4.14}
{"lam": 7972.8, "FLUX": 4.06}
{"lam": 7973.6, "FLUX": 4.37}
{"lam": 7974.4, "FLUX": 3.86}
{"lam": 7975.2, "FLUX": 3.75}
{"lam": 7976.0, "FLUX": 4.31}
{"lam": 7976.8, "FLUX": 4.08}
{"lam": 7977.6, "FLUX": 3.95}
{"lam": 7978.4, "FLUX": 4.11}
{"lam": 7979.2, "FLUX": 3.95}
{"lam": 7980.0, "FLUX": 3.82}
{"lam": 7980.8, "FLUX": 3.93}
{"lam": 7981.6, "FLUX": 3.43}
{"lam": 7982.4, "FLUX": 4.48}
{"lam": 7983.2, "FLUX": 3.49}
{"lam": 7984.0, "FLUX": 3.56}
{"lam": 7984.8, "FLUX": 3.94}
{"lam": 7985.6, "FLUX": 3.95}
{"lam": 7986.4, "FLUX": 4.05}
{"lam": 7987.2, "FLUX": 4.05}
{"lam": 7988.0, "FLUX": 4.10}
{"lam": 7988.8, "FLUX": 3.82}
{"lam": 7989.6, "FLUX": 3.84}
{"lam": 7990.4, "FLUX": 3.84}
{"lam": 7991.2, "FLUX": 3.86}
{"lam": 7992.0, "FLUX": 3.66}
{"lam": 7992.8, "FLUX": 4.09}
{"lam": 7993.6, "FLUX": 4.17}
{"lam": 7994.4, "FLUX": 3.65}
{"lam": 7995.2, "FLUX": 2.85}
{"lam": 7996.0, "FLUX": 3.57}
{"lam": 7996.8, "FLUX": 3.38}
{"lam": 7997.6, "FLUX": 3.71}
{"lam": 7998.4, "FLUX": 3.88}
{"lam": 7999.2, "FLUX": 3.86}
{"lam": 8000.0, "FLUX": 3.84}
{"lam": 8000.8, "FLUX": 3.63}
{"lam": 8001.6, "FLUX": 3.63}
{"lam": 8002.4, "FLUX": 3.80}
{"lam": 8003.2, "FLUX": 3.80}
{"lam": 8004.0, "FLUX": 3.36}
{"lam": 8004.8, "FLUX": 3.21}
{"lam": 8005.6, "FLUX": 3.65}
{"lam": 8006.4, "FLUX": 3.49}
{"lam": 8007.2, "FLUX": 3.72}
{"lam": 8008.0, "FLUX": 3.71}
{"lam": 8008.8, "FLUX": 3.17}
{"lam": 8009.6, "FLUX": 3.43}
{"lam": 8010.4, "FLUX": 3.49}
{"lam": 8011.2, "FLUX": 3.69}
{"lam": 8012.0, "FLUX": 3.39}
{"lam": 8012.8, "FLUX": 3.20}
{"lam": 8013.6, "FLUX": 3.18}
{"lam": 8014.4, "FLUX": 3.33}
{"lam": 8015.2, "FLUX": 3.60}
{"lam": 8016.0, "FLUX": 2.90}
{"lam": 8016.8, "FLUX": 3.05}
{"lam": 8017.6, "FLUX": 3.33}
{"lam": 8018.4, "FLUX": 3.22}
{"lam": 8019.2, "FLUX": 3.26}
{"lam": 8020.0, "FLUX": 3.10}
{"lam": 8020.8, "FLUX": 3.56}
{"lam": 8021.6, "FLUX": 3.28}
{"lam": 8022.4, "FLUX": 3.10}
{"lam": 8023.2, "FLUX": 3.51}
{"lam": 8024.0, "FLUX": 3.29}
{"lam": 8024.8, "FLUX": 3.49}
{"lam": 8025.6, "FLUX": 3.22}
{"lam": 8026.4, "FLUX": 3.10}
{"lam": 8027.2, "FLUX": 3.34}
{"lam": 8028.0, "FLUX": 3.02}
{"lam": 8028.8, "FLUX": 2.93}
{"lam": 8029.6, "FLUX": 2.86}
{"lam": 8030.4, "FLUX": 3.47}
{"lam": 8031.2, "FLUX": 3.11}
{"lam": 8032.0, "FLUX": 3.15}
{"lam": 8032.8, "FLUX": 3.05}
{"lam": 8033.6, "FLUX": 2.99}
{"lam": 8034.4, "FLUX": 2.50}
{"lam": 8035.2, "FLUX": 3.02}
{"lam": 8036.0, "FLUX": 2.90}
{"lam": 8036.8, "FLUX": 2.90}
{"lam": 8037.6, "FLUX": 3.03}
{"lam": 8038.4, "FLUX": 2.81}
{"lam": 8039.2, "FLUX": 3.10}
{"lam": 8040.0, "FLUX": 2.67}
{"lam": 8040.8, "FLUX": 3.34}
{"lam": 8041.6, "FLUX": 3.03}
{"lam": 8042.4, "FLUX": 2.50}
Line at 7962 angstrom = Mg II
